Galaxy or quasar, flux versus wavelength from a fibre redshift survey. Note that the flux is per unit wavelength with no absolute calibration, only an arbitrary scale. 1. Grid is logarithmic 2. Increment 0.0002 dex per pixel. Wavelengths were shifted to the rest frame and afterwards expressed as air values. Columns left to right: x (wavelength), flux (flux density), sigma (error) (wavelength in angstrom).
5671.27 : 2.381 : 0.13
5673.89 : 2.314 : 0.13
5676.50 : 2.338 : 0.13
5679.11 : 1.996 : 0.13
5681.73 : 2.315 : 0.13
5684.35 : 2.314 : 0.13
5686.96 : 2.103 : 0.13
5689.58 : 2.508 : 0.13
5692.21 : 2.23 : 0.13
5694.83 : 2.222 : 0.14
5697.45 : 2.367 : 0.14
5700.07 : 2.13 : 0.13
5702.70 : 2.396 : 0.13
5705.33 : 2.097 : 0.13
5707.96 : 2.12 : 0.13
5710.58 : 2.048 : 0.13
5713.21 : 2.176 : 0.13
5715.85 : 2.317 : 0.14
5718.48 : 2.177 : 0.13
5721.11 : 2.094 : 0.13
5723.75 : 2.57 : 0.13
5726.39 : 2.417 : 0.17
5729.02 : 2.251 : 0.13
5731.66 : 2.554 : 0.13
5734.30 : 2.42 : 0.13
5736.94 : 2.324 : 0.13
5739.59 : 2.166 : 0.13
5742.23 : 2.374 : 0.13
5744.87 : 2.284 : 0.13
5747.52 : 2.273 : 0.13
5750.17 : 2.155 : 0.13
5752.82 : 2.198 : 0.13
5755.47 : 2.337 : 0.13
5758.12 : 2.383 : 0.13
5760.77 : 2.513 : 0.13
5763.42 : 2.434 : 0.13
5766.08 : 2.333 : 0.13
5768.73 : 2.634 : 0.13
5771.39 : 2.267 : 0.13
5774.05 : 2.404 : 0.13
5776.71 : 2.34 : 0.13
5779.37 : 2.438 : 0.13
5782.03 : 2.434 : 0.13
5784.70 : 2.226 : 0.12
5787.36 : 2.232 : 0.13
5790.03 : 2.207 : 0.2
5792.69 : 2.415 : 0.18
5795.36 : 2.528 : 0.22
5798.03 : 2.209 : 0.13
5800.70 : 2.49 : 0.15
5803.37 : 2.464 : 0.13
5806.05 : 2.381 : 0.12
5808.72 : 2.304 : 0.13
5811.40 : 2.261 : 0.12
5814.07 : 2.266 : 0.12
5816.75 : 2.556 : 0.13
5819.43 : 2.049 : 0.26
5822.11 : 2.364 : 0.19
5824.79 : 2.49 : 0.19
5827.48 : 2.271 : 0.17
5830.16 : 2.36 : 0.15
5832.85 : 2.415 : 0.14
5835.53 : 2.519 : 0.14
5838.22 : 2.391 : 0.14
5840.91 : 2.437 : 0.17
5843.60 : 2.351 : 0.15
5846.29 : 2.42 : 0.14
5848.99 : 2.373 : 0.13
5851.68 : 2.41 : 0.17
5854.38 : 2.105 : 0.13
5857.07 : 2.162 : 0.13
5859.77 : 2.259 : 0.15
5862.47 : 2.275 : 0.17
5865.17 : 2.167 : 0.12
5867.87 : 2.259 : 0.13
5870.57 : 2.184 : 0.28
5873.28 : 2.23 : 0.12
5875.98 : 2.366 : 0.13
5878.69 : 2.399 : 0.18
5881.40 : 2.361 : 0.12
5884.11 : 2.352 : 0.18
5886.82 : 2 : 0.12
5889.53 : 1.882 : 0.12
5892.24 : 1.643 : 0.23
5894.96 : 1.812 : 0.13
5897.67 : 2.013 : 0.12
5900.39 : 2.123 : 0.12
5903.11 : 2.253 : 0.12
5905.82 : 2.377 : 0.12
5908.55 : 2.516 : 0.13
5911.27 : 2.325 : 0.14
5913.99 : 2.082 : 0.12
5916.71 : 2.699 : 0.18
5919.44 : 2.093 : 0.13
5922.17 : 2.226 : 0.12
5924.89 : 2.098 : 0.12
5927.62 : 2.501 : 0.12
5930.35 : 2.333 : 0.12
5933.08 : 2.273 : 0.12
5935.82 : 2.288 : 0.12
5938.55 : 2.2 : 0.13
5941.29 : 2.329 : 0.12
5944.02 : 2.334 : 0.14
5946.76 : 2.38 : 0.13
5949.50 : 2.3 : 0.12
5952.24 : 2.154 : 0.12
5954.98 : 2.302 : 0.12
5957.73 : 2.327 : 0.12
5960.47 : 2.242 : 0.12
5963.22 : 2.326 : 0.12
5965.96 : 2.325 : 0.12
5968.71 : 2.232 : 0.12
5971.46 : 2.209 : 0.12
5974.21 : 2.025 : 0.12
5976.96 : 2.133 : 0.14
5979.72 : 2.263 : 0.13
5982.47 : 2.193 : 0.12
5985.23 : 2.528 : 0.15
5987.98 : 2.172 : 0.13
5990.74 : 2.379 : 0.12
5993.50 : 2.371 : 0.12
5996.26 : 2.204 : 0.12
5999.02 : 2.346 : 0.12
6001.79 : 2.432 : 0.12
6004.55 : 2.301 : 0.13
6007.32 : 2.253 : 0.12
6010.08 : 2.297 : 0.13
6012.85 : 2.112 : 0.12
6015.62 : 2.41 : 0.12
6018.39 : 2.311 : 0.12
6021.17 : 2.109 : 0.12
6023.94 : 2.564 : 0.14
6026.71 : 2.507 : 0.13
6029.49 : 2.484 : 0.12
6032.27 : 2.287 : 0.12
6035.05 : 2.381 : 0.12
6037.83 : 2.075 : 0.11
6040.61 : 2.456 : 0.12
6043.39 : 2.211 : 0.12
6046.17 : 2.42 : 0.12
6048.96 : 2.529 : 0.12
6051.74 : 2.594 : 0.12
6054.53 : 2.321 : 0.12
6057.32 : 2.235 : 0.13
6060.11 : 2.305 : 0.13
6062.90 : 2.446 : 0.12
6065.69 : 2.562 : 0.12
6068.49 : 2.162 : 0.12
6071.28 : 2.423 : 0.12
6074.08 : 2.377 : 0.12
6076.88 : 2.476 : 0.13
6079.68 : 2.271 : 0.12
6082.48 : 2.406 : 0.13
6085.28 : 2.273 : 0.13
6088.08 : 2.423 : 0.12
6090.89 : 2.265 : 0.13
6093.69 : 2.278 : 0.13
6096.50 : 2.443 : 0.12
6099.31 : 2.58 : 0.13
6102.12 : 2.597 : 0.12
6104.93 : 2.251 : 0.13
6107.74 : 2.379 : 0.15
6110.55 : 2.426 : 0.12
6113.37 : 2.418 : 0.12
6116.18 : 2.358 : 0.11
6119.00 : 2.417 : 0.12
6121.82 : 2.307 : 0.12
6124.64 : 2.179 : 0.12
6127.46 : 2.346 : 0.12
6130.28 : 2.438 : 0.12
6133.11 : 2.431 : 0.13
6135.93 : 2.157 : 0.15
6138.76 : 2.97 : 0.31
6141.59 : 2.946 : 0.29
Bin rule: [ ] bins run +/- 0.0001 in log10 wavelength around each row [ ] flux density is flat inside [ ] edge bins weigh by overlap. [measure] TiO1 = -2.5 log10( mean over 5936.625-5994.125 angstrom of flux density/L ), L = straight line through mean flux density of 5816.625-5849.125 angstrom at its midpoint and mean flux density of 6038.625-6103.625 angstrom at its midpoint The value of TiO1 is 0.05 mag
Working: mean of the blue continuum 2.38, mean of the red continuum 2.39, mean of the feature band 2.27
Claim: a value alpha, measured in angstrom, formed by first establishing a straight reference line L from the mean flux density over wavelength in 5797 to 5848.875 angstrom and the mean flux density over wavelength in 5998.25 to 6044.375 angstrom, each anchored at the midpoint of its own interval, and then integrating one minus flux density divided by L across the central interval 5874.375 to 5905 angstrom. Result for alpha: 3.12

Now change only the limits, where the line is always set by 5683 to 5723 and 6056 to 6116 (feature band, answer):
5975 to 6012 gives 0.8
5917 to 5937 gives 0.3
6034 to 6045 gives 0.4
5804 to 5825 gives -0.6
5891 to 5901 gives 1.8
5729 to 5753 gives -0.7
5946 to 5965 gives 0.3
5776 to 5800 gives -0.9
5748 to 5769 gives -1.0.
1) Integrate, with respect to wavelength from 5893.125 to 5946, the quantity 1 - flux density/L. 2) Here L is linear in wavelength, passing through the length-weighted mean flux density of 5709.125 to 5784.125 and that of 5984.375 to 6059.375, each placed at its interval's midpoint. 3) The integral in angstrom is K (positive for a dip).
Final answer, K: 1.9 angstrom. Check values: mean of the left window 2.33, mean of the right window 2.34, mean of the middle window 2.25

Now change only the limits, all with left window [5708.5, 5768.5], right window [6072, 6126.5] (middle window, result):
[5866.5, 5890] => 0.99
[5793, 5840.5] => -0.97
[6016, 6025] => 0.13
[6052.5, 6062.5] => 0.19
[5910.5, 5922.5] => 0.28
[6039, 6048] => 0.01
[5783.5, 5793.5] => 0.25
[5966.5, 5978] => 0.93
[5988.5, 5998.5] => 0.21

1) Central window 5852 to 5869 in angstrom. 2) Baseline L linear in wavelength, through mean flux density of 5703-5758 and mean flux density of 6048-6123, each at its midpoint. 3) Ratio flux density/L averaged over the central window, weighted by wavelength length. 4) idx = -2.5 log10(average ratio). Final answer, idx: 0.05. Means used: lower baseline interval 2.27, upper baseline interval 2.39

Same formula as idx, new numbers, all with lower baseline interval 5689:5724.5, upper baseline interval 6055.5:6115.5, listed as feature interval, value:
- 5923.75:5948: 0.01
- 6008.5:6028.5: 0.01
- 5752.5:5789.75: -0.05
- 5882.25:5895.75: 0.18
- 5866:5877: 0.02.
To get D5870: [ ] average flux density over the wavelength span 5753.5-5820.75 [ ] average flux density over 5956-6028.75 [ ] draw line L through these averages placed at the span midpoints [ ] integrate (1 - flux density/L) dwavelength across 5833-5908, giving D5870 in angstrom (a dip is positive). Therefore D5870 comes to 3.3 angstrom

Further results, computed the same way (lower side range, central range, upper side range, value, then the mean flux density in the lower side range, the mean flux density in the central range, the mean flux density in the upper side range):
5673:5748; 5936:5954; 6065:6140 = 0.45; 2.27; 2.28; 2.39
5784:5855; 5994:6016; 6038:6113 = 0.78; 2.36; 2.29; 2.38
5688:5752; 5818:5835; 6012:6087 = -0.23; 2.28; 2.34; 2.36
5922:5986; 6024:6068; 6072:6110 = -0.74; 2.27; 2.39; 2.39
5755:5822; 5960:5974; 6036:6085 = 0.70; 2.36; 2.25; 2.37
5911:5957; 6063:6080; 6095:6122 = 0.02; 2.29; 2.39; 2.42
